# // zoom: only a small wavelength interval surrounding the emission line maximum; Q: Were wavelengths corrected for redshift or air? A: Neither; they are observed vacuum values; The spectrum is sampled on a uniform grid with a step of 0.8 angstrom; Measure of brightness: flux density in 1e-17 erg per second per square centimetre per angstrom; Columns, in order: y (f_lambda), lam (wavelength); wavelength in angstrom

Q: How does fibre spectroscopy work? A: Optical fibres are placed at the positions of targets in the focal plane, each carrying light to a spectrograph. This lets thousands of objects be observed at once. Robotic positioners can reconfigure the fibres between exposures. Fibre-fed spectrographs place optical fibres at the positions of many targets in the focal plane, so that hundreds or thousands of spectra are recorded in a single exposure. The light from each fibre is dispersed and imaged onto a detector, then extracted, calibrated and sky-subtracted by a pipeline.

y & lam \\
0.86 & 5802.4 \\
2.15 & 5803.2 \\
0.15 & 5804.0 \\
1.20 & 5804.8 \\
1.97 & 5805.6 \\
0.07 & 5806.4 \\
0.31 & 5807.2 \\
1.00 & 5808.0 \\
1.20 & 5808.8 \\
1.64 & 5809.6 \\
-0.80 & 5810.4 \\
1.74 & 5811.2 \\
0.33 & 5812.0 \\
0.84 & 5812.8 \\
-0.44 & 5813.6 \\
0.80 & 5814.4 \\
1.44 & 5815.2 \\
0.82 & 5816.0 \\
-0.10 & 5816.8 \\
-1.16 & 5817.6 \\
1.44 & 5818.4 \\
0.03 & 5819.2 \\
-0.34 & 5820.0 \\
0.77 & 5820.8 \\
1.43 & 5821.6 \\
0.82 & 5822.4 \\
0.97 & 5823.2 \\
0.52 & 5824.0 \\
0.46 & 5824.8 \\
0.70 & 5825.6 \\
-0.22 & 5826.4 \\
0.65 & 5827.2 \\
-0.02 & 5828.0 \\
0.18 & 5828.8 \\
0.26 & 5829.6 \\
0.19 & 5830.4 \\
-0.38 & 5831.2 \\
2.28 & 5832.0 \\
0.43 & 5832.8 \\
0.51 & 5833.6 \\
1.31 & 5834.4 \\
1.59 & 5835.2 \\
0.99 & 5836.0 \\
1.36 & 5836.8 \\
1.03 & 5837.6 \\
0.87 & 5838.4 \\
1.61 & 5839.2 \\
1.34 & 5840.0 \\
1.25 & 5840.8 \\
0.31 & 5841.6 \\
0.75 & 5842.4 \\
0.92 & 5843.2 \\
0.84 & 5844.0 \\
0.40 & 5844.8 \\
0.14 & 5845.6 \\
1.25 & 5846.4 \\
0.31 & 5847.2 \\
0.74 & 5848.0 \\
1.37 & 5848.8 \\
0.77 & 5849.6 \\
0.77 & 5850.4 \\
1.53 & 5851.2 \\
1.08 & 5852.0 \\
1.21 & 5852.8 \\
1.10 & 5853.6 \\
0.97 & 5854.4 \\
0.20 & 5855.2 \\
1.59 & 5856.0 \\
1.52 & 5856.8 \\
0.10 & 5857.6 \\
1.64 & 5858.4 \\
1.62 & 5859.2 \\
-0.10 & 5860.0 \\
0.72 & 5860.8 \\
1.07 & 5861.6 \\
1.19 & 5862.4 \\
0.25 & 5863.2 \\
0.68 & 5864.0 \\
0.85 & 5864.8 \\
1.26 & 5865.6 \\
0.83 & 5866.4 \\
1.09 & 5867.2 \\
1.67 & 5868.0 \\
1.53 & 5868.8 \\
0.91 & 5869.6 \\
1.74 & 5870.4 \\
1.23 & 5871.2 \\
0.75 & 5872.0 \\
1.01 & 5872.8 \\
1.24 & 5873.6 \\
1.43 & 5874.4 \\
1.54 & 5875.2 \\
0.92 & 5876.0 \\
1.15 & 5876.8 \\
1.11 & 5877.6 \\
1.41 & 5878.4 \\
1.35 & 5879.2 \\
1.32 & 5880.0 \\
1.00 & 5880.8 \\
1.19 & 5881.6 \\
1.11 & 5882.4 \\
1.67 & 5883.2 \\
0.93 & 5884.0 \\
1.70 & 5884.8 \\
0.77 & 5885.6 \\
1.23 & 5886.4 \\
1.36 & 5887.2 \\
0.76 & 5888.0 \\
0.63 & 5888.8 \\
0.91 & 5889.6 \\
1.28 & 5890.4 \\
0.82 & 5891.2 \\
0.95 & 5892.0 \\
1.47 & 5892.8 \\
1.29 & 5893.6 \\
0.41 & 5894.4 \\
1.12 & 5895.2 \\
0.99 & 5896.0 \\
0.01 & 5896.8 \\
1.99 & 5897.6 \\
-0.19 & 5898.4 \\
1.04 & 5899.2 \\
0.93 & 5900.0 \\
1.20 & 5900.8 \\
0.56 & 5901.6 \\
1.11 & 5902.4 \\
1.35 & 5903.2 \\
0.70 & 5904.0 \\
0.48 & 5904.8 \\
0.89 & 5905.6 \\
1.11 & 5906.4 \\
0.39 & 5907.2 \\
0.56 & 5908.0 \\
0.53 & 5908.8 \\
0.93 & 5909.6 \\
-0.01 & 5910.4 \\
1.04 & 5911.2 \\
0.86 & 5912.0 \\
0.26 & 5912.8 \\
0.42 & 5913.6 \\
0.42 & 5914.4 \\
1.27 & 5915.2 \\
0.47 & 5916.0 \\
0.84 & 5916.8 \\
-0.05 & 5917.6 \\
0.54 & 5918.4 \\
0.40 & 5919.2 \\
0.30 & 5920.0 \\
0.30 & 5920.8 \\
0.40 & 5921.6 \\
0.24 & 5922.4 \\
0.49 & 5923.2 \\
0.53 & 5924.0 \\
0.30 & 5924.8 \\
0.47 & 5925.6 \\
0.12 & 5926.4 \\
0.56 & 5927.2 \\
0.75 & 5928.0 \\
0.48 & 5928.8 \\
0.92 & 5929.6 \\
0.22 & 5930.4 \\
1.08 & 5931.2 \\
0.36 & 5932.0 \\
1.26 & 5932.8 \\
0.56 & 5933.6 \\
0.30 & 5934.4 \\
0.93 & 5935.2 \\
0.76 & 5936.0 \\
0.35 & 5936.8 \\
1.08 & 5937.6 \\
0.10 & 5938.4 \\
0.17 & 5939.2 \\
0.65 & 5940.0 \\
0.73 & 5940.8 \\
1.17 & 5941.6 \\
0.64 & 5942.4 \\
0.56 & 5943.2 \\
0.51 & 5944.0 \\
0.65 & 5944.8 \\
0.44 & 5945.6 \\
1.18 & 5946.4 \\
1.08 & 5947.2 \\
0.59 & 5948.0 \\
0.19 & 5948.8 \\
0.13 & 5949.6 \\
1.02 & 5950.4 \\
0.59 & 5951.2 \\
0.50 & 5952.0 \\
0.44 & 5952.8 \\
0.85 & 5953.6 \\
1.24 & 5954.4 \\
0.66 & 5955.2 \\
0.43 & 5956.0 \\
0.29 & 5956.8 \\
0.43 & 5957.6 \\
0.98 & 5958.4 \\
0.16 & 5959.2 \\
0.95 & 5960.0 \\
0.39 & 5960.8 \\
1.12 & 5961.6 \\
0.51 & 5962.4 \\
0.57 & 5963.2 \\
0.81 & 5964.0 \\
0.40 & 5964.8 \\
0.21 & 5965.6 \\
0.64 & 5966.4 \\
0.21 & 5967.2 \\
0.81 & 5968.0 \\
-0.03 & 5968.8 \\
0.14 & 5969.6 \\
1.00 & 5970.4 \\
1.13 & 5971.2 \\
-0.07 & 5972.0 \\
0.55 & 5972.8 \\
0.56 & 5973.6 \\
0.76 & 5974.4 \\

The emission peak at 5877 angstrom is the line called Mg II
